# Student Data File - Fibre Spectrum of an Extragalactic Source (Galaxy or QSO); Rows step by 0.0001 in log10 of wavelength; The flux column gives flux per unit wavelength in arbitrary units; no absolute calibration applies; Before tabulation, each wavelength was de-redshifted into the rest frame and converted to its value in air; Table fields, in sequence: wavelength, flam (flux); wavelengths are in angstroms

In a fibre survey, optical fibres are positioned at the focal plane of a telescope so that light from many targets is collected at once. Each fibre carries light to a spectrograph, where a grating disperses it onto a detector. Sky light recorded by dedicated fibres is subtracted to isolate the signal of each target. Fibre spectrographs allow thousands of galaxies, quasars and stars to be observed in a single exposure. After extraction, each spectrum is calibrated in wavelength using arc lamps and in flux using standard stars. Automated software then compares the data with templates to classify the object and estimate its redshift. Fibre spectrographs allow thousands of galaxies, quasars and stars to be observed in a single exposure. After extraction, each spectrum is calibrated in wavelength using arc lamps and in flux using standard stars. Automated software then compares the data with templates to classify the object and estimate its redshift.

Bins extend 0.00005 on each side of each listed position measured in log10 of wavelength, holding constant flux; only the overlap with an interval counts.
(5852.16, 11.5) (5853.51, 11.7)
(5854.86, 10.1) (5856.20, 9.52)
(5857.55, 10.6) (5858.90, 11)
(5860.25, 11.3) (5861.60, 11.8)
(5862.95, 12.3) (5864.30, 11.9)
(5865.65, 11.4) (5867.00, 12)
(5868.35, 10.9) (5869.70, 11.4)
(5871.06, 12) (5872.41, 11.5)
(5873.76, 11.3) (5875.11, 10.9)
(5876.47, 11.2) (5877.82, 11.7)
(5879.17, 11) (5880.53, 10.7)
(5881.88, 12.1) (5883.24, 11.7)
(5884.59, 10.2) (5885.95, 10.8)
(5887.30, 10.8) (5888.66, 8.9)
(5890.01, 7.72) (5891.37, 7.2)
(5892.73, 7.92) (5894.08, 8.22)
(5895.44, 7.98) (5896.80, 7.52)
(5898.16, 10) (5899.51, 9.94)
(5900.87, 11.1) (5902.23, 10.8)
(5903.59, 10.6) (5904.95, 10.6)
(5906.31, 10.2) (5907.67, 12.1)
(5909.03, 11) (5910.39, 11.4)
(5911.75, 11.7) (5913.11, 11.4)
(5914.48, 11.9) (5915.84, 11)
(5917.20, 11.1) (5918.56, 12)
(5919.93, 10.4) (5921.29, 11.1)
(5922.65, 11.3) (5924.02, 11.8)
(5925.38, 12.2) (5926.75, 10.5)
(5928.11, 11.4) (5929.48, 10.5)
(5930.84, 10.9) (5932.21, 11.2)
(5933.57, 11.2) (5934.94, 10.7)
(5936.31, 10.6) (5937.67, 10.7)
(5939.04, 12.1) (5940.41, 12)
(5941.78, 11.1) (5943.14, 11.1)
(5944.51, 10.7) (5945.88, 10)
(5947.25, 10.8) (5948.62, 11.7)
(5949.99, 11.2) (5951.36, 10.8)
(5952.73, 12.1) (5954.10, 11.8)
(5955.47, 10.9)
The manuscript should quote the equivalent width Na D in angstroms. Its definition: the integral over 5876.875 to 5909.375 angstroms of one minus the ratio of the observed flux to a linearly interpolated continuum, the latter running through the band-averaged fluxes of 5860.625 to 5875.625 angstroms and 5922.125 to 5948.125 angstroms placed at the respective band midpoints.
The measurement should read 3.9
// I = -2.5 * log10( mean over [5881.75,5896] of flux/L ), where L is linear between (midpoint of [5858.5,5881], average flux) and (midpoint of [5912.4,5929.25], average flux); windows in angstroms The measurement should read 0.22 mag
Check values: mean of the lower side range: 11.4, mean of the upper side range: 11.3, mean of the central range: 9.32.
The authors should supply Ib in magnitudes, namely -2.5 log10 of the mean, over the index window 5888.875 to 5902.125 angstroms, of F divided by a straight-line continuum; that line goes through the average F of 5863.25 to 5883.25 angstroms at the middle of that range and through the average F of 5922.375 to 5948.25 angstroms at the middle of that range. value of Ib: 0.28 mag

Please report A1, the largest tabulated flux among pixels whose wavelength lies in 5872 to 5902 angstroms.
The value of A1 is 12.1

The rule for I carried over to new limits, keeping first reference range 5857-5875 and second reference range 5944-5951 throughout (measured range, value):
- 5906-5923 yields -0.017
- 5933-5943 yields -0.024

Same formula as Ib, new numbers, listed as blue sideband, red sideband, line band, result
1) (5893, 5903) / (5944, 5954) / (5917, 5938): -0.078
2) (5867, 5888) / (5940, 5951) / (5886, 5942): 0.057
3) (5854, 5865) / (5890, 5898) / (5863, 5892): -0.154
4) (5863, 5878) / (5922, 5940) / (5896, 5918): 0.052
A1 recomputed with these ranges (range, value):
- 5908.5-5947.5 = 12.2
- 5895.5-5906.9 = 11.1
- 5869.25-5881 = 12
